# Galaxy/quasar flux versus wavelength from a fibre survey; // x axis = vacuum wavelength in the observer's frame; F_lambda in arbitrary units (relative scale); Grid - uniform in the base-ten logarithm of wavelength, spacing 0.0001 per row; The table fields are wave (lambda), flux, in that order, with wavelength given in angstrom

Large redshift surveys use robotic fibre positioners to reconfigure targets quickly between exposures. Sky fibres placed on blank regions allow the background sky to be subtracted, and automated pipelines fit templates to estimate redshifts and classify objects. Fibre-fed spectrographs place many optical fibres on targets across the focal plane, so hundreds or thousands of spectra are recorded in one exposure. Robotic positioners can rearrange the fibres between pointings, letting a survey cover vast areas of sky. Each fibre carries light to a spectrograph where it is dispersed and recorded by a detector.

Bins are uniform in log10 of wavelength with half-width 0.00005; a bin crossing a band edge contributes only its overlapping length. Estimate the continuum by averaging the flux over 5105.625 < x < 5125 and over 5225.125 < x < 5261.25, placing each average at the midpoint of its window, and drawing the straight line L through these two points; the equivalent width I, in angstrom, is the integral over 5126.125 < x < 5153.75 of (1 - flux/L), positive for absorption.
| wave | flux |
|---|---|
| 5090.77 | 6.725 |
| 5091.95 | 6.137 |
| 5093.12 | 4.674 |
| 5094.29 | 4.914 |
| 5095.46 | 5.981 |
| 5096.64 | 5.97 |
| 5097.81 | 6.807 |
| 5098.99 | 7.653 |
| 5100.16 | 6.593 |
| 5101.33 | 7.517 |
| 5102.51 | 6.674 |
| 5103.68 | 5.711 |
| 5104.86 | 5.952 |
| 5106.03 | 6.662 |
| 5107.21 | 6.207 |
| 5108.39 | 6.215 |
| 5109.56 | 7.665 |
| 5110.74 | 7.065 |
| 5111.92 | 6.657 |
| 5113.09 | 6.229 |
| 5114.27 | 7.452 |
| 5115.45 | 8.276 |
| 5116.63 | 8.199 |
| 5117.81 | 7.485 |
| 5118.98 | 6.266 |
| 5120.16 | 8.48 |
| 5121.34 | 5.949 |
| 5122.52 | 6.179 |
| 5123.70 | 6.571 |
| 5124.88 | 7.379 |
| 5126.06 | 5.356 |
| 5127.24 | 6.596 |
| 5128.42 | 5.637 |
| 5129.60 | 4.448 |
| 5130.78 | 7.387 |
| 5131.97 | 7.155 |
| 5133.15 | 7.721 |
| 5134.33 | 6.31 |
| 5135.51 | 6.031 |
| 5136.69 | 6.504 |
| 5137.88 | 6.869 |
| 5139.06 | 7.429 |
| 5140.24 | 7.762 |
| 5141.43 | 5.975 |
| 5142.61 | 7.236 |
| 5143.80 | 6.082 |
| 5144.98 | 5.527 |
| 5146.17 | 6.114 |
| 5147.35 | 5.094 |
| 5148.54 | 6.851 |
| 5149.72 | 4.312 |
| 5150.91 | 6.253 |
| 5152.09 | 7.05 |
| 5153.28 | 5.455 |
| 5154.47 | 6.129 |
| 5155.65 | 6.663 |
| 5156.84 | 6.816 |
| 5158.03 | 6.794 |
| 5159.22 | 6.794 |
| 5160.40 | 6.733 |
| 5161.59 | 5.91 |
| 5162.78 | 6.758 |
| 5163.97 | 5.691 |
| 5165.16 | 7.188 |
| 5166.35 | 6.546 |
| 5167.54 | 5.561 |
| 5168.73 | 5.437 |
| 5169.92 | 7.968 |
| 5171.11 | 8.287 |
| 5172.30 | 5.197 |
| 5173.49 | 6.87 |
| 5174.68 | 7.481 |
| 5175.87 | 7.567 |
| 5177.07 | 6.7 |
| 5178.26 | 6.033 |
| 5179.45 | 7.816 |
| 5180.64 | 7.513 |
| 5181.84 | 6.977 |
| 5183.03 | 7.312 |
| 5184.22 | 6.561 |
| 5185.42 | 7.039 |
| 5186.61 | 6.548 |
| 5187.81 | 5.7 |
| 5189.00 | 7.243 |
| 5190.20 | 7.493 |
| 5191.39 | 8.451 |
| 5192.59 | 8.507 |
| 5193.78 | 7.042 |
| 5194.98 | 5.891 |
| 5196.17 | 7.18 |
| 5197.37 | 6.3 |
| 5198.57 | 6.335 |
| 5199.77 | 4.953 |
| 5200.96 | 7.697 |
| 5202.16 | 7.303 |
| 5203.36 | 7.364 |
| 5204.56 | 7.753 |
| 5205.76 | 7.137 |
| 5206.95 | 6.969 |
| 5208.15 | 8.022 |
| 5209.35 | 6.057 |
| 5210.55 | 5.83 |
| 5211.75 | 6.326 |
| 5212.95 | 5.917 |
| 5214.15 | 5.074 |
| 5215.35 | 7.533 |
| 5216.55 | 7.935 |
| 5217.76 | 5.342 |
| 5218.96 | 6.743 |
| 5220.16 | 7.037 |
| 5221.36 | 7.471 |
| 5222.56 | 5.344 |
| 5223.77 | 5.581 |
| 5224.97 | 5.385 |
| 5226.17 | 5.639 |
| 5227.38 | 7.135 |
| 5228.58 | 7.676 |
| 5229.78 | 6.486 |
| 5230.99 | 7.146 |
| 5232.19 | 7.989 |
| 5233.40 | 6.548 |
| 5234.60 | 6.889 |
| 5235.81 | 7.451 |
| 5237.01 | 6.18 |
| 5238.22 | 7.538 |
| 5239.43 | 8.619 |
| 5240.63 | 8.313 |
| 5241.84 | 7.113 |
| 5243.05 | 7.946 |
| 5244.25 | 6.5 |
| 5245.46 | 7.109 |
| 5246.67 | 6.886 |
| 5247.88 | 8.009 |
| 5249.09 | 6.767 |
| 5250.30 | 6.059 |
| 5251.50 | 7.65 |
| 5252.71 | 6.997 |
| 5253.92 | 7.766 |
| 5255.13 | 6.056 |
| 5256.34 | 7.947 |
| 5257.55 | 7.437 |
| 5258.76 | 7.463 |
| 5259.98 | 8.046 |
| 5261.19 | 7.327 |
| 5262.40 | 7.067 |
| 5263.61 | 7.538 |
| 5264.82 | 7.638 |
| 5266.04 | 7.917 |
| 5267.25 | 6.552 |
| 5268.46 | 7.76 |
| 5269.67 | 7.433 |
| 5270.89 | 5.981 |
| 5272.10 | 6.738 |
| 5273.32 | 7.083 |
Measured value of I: 2.8 angstrom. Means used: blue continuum 6.99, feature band 6.32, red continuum 7.2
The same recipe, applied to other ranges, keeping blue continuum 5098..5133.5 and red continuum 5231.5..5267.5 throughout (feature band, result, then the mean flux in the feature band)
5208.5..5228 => 2.4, 6.29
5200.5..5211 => 0.0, 7.14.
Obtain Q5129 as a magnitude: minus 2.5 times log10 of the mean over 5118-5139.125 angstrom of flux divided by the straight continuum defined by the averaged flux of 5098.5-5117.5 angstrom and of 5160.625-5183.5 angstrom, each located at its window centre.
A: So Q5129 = 0.05 mag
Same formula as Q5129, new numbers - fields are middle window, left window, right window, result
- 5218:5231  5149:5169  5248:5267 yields 0.082 mag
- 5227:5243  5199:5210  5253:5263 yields -0.018 mag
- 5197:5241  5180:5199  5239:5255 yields 0.061 mag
